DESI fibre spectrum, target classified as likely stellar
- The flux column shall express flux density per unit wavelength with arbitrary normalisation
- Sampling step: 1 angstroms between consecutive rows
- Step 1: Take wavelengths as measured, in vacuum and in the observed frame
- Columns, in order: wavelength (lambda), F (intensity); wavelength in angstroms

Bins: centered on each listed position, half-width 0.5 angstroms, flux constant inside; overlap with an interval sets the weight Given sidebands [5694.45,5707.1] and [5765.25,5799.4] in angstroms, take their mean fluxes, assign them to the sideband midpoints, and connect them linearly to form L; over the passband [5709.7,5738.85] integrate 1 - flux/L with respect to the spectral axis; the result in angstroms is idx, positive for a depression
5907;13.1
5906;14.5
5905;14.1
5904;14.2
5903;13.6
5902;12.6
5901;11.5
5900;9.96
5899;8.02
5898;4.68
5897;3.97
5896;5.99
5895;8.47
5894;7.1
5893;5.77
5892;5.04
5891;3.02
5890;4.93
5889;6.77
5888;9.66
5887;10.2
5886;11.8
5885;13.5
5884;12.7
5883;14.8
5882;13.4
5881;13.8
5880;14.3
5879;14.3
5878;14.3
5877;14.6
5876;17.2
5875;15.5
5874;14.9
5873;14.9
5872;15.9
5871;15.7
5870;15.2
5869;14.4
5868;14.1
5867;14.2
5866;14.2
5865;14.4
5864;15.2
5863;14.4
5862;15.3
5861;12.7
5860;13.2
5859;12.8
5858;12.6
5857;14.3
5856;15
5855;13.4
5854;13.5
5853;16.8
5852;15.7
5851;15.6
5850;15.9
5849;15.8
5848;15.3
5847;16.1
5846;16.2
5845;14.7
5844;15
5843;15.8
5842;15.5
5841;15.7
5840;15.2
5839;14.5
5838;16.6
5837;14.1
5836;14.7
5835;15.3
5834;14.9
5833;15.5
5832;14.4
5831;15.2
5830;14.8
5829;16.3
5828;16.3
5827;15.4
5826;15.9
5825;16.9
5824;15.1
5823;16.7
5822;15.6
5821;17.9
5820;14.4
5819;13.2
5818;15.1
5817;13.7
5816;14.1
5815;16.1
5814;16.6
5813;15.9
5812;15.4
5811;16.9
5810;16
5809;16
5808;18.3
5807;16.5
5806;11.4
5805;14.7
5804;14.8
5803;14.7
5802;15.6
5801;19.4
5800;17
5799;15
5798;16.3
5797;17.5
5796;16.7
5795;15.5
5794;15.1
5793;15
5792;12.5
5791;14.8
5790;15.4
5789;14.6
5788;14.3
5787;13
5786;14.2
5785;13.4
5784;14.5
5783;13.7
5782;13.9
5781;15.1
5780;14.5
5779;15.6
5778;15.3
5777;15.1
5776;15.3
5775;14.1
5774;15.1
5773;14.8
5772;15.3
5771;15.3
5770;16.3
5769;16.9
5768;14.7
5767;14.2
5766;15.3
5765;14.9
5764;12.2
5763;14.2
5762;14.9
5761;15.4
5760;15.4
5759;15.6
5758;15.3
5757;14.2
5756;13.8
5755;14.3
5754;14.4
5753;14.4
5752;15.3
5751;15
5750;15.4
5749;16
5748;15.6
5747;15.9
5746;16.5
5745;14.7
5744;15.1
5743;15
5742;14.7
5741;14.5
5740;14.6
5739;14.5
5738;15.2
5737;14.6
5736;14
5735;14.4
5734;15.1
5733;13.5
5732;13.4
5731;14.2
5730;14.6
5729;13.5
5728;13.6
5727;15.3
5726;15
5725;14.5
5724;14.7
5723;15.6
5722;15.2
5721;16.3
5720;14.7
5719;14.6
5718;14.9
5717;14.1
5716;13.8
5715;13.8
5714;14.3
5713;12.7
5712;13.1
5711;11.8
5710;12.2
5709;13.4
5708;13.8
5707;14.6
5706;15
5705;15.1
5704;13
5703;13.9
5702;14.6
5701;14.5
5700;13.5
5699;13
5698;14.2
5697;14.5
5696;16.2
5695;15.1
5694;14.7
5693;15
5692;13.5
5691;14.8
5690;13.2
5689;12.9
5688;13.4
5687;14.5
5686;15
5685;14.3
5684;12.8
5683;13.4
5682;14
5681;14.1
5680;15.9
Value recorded 0.6 angstroms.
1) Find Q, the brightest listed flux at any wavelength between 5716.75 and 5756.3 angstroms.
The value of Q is 16.5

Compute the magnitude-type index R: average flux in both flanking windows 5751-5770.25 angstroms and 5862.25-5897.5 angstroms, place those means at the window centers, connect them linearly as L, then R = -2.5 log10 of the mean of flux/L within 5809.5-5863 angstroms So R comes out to -0.168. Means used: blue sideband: 14.8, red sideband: 12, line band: 15.2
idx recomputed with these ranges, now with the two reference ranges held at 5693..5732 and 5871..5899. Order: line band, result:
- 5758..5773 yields -2.09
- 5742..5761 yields -2.29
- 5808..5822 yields -3.86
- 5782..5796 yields -1.81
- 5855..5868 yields -3.11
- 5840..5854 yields -4.85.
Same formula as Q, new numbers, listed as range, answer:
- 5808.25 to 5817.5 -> 16.9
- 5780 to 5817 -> 19.4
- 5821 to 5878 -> 17.9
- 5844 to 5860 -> 16.8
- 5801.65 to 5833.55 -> 18.3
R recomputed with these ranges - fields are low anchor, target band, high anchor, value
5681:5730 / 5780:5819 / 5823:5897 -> -0.10 mag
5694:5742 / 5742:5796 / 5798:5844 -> 0.00 mag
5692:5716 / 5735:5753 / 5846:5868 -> -0.07 mag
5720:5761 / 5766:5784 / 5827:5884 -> -0.01 mag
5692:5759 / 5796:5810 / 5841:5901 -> -0.18 mag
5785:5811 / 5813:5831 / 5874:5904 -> -0.11 mag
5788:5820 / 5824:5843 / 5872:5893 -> -0.09 mag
